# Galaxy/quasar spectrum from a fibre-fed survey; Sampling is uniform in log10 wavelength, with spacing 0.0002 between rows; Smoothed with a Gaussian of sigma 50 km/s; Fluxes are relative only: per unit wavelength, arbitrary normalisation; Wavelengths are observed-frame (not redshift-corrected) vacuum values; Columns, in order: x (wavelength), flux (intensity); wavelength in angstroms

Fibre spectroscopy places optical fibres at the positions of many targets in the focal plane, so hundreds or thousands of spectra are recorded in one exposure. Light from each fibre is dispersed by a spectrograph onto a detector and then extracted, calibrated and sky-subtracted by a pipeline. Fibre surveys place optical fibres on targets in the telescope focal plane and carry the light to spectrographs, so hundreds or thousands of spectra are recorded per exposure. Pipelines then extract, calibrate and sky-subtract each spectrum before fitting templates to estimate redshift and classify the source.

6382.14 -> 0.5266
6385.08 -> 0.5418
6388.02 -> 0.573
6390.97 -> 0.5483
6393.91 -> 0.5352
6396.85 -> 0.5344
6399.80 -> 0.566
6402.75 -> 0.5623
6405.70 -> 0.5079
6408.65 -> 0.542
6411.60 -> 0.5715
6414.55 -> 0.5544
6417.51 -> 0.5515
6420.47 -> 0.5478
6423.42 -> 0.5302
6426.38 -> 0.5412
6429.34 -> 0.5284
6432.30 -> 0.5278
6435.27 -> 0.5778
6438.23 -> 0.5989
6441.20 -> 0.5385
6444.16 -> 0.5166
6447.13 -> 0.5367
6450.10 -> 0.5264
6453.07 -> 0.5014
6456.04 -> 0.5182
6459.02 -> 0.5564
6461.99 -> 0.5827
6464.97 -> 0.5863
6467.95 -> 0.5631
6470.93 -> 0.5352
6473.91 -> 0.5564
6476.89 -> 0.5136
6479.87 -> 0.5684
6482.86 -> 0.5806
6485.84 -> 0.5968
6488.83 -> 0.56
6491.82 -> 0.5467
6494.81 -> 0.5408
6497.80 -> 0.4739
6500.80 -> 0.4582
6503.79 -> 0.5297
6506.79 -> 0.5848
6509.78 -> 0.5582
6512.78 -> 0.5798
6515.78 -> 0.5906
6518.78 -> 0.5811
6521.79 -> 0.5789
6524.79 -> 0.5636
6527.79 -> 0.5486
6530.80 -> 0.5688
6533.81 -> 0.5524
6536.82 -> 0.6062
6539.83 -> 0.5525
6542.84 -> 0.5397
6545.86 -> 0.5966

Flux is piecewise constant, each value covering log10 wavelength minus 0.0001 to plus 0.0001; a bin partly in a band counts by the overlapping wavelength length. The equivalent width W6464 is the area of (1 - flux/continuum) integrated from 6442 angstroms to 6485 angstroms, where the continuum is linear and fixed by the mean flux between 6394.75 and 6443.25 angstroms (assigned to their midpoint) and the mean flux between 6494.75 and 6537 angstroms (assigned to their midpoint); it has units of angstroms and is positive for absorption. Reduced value 0.3 angstroms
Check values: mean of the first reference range 0.548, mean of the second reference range 0.553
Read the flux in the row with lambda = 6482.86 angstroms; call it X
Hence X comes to 0.5806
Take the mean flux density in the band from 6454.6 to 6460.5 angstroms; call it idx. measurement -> 0.537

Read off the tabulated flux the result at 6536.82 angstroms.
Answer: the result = 0.6062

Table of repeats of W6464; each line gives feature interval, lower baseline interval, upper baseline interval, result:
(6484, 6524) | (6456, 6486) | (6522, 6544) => 0.65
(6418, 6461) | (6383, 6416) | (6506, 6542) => 1.24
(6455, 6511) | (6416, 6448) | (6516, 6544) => 0.86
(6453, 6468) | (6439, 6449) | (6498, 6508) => -0.71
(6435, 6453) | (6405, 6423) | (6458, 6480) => 0.29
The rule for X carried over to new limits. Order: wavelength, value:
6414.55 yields 0.5544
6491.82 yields 0.5467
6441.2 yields 0.5385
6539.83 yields 0.5525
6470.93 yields 0.5352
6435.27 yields 0.5778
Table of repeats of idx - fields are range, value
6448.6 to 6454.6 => 0.514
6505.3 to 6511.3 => 0.572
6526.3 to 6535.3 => 0.556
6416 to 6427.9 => 0.543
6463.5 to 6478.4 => 0.551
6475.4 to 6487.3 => 0.565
